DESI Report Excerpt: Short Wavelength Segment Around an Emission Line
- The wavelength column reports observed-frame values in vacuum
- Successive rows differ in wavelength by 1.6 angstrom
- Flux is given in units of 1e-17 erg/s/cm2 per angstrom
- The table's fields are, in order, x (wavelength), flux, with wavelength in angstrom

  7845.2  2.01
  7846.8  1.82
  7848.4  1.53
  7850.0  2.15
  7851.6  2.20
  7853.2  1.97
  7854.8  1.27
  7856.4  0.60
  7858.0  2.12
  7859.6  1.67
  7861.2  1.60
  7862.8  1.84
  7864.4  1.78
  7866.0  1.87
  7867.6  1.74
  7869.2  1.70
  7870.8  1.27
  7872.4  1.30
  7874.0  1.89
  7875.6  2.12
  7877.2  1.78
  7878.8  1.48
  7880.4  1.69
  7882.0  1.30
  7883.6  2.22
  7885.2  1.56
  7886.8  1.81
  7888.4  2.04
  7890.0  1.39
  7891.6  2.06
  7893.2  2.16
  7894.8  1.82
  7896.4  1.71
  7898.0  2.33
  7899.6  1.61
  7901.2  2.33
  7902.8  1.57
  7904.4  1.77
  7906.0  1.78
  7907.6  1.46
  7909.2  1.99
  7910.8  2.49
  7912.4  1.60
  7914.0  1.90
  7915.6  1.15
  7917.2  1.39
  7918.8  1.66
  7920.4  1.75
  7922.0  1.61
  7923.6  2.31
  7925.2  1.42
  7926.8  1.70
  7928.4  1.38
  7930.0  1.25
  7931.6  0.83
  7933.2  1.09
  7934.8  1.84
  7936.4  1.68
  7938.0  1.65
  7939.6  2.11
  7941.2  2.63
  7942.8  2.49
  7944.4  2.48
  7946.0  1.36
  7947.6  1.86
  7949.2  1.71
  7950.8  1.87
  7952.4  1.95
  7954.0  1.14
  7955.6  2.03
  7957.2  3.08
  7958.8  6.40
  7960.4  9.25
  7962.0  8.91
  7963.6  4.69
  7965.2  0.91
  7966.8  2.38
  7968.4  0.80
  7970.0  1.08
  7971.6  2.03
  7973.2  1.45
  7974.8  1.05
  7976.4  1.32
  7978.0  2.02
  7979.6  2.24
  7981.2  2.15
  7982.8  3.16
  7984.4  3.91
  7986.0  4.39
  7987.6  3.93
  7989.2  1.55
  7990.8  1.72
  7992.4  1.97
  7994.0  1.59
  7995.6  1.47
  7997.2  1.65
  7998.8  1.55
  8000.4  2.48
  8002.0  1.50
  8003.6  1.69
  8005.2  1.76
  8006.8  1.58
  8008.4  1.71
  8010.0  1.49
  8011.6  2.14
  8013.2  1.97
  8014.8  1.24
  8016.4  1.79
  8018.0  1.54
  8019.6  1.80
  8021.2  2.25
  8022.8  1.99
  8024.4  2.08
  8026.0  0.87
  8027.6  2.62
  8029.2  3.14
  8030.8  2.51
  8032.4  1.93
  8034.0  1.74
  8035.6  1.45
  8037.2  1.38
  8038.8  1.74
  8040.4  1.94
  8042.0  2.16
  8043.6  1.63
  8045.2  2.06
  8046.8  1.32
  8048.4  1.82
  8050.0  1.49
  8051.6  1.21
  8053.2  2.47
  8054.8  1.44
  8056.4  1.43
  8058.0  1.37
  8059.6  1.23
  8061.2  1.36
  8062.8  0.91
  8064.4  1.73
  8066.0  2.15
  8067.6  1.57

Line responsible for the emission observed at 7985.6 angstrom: [N II]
